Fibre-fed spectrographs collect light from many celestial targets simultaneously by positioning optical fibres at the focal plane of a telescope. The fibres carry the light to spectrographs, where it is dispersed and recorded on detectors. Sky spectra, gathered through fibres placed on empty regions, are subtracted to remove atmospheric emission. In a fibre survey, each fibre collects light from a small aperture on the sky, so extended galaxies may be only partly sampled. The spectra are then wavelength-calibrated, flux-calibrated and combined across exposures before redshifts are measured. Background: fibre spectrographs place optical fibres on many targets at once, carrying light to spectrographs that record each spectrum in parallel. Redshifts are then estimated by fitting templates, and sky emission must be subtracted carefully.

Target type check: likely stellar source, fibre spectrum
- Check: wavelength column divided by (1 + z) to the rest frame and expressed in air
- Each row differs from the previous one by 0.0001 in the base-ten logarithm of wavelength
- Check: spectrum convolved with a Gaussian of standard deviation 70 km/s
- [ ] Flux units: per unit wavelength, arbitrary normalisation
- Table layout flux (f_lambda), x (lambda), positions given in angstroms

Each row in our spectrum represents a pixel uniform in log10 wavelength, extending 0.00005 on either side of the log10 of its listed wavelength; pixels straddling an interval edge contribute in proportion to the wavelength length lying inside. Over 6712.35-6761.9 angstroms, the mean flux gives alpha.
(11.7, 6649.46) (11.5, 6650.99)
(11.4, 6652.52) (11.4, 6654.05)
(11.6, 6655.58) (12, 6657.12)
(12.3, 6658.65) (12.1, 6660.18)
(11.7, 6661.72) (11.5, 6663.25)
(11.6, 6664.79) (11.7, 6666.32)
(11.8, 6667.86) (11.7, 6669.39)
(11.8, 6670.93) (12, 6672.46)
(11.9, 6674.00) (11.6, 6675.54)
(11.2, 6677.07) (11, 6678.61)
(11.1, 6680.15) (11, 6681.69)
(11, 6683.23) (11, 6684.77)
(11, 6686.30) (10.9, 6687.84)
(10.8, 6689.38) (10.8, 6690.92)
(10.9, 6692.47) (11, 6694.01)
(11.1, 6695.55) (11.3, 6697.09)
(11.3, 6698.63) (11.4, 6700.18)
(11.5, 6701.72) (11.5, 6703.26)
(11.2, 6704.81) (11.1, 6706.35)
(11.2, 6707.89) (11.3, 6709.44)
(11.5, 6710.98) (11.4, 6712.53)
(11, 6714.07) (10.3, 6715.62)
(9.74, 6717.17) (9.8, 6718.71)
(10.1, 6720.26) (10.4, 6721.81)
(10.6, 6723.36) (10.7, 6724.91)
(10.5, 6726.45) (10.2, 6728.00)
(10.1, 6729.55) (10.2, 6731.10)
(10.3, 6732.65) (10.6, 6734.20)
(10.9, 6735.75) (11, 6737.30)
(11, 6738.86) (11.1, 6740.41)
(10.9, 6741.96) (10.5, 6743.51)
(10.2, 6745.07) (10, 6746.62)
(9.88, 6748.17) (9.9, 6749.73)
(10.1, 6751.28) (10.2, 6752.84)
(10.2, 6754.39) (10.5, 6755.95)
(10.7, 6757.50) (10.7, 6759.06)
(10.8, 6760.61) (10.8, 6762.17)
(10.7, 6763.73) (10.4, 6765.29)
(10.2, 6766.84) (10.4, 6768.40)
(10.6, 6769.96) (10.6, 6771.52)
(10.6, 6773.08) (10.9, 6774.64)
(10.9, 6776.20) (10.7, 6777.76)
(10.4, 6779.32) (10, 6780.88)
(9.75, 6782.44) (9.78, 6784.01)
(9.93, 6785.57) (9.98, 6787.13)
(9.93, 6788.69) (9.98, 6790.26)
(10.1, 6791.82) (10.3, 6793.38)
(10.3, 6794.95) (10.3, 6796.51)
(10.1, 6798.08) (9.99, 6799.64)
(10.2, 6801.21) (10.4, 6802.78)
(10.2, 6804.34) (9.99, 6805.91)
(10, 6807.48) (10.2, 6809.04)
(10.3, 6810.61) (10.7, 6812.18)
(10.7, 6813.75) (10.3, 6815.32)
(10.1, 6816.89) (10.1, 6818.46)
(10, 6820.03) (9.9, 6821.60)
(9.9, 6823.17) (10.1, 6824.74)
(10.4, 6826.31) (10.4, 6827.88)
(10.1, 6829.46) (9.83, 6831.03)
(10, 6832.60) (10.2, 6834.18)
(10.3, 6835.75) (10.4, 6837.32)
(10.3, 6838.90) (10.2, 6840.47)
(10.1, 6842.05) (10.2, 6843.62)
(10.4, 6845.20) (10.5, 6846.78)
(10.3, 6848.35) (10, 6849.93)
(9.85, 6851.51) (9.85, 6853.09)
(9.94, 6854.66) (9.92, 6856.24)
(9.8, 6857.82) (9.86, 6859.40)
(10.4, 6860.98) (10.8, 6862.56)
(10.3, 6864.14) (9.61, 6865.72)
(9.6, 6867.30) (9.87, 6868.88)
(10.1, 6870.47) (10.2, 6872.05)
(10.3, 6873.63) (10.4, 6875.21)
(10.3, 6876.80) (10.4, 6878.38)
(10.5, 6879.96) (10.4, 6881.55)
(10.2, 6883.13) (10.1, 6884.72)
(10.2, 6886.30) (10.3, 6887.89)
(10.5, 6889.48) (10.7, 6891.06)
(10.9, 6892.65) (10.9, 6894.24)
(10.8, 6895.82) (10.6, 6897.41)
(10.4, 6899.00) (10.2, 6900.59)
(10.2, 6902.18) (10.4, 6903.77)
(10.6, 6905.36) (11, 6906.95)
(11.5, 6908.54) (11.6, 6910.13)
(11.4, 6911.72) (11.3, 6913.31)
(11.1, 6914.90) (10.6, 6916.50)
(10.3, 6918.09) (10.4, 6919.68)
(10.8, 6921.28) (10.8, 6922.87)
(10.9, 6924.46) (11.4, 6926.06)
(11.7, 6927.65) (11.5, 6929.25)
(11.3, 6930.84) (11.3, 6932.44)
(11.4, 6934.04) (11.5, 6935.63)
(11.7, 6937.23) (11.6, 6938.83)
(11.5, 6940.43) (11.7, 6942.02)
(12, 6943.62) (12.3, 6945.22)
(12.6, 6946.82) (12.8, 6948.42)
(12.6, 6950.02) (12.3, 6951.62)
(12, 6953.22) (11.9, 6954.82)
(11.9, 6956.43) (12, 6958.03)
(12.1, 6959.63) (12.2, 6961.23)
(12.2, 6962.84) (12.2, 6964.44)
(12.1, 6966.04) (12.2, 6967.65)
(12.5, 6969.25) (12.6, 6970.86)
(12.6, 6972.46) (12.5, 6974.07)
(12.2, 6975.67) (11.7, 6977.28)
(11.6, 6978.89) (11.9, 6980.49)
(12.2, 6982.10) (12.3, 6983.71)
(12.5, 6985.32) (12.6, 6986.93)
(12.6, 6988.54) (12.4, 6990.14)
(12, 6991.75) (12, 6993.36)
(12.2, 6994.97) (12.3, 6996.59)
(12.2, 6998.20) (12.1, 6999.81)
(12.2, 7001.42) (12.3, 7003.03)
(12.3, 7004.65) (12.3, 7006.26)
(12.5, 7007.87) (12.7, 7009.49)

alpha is 10.4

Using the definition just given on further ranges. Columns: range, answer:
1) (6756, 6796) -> 10.4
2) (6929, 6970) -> 12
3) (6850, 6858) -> 9.89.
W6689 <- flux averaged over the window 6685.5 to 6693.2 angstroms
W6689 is 10.9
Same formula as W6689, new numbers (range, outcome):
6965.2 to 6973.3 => 12.4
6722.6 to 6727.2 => 10.6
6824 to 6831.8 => 10.2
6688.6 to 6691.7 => 10.8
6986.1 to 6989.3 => 12.6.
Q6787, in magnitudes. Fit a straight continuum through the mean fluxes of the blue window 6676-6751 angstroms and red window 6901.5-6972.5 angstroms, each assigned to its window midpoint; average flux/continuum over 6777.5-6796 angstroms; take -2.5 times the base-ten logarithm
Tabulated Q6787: 0.10 mag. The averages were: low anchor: 10.8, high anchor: 11.6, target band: 10.1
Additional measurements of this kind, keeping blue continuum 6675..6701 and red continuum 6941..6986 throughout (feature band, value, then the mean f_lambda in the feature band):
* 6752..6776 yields 0.082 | 10.6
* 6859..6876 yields 0.166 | 10.1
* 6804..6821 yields 0.135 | 10.2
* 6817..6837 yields 0.153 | 10.1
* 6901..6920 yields 0.106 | 10.9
